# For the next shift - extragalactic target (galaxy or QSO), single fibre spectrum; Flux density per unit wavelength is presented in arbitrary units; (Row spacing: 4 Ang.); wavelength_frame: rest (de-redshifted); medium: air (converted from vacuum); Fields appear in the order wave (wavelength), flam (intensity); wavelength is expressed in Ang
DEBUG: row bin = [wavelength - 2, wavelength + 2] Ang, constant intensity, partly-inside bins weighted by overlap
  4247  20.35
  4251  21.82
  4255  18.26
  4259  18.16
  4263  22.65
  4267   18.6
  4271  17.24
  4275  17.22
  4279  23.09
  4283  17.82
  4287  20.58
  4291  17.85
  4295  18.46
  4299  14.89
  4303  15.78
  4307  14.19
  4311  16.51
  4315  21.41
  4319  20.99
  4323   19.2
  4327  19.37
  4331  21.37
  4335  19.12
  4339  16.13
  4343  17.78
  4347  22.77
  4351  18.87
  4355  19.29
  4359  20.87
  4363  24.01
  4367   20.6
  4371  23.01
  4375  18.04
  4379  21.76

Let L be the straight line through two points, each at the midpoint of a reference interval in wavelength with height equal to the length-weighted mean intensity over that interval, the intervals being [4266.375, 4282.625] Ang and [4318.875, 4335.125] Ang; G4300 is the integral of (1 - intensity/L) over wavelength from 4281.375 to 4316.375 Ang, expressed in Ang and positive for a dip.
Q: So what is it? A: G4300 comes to 3.6 Ang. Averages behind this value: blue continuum 19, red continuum 20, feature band 17.4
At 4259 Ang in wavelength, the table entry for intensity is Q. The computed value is 18.16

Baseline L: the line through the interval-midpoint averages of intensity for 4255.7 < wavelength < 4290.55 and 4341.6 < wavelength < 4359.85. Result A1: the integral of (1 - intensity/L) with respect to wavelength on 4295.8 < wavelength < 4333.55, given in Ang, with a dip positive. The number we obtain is 2.8 Ang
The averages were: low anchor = 19.3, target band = 18.2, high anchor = 19.9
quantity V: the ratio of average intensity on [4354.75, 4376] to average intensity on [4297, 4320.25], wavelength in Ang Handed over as 1.24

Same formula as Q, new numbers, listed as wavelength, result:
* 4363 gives 24.01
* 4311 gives 16.51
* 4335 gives 19.12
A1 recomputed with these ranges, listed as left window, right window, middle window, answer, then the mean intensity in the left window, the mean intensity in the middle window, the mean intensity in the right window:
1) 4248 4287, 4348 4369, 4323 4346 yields 1.69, 19.5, 19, 20.8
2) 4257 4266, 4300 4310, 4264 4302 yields -1.72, 20.2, 18.5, 15.1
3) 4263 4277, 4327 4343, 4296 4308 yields 2.12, 18.4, 15.3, 18.8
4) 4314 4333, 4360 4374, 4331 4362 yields 2.57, 20.4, 19.6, 22.1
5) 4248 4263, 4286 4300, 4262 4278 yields 0.18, 19.9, 19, 18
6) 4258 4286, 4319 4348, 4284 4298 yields 0.55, 19.3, 18.6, 19.4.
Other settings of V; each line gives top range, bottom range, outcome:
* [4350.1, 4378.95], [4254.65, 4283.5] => 1.08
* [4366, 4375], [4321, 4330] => 1.08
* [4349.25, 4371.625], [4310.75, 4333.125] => 1.05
